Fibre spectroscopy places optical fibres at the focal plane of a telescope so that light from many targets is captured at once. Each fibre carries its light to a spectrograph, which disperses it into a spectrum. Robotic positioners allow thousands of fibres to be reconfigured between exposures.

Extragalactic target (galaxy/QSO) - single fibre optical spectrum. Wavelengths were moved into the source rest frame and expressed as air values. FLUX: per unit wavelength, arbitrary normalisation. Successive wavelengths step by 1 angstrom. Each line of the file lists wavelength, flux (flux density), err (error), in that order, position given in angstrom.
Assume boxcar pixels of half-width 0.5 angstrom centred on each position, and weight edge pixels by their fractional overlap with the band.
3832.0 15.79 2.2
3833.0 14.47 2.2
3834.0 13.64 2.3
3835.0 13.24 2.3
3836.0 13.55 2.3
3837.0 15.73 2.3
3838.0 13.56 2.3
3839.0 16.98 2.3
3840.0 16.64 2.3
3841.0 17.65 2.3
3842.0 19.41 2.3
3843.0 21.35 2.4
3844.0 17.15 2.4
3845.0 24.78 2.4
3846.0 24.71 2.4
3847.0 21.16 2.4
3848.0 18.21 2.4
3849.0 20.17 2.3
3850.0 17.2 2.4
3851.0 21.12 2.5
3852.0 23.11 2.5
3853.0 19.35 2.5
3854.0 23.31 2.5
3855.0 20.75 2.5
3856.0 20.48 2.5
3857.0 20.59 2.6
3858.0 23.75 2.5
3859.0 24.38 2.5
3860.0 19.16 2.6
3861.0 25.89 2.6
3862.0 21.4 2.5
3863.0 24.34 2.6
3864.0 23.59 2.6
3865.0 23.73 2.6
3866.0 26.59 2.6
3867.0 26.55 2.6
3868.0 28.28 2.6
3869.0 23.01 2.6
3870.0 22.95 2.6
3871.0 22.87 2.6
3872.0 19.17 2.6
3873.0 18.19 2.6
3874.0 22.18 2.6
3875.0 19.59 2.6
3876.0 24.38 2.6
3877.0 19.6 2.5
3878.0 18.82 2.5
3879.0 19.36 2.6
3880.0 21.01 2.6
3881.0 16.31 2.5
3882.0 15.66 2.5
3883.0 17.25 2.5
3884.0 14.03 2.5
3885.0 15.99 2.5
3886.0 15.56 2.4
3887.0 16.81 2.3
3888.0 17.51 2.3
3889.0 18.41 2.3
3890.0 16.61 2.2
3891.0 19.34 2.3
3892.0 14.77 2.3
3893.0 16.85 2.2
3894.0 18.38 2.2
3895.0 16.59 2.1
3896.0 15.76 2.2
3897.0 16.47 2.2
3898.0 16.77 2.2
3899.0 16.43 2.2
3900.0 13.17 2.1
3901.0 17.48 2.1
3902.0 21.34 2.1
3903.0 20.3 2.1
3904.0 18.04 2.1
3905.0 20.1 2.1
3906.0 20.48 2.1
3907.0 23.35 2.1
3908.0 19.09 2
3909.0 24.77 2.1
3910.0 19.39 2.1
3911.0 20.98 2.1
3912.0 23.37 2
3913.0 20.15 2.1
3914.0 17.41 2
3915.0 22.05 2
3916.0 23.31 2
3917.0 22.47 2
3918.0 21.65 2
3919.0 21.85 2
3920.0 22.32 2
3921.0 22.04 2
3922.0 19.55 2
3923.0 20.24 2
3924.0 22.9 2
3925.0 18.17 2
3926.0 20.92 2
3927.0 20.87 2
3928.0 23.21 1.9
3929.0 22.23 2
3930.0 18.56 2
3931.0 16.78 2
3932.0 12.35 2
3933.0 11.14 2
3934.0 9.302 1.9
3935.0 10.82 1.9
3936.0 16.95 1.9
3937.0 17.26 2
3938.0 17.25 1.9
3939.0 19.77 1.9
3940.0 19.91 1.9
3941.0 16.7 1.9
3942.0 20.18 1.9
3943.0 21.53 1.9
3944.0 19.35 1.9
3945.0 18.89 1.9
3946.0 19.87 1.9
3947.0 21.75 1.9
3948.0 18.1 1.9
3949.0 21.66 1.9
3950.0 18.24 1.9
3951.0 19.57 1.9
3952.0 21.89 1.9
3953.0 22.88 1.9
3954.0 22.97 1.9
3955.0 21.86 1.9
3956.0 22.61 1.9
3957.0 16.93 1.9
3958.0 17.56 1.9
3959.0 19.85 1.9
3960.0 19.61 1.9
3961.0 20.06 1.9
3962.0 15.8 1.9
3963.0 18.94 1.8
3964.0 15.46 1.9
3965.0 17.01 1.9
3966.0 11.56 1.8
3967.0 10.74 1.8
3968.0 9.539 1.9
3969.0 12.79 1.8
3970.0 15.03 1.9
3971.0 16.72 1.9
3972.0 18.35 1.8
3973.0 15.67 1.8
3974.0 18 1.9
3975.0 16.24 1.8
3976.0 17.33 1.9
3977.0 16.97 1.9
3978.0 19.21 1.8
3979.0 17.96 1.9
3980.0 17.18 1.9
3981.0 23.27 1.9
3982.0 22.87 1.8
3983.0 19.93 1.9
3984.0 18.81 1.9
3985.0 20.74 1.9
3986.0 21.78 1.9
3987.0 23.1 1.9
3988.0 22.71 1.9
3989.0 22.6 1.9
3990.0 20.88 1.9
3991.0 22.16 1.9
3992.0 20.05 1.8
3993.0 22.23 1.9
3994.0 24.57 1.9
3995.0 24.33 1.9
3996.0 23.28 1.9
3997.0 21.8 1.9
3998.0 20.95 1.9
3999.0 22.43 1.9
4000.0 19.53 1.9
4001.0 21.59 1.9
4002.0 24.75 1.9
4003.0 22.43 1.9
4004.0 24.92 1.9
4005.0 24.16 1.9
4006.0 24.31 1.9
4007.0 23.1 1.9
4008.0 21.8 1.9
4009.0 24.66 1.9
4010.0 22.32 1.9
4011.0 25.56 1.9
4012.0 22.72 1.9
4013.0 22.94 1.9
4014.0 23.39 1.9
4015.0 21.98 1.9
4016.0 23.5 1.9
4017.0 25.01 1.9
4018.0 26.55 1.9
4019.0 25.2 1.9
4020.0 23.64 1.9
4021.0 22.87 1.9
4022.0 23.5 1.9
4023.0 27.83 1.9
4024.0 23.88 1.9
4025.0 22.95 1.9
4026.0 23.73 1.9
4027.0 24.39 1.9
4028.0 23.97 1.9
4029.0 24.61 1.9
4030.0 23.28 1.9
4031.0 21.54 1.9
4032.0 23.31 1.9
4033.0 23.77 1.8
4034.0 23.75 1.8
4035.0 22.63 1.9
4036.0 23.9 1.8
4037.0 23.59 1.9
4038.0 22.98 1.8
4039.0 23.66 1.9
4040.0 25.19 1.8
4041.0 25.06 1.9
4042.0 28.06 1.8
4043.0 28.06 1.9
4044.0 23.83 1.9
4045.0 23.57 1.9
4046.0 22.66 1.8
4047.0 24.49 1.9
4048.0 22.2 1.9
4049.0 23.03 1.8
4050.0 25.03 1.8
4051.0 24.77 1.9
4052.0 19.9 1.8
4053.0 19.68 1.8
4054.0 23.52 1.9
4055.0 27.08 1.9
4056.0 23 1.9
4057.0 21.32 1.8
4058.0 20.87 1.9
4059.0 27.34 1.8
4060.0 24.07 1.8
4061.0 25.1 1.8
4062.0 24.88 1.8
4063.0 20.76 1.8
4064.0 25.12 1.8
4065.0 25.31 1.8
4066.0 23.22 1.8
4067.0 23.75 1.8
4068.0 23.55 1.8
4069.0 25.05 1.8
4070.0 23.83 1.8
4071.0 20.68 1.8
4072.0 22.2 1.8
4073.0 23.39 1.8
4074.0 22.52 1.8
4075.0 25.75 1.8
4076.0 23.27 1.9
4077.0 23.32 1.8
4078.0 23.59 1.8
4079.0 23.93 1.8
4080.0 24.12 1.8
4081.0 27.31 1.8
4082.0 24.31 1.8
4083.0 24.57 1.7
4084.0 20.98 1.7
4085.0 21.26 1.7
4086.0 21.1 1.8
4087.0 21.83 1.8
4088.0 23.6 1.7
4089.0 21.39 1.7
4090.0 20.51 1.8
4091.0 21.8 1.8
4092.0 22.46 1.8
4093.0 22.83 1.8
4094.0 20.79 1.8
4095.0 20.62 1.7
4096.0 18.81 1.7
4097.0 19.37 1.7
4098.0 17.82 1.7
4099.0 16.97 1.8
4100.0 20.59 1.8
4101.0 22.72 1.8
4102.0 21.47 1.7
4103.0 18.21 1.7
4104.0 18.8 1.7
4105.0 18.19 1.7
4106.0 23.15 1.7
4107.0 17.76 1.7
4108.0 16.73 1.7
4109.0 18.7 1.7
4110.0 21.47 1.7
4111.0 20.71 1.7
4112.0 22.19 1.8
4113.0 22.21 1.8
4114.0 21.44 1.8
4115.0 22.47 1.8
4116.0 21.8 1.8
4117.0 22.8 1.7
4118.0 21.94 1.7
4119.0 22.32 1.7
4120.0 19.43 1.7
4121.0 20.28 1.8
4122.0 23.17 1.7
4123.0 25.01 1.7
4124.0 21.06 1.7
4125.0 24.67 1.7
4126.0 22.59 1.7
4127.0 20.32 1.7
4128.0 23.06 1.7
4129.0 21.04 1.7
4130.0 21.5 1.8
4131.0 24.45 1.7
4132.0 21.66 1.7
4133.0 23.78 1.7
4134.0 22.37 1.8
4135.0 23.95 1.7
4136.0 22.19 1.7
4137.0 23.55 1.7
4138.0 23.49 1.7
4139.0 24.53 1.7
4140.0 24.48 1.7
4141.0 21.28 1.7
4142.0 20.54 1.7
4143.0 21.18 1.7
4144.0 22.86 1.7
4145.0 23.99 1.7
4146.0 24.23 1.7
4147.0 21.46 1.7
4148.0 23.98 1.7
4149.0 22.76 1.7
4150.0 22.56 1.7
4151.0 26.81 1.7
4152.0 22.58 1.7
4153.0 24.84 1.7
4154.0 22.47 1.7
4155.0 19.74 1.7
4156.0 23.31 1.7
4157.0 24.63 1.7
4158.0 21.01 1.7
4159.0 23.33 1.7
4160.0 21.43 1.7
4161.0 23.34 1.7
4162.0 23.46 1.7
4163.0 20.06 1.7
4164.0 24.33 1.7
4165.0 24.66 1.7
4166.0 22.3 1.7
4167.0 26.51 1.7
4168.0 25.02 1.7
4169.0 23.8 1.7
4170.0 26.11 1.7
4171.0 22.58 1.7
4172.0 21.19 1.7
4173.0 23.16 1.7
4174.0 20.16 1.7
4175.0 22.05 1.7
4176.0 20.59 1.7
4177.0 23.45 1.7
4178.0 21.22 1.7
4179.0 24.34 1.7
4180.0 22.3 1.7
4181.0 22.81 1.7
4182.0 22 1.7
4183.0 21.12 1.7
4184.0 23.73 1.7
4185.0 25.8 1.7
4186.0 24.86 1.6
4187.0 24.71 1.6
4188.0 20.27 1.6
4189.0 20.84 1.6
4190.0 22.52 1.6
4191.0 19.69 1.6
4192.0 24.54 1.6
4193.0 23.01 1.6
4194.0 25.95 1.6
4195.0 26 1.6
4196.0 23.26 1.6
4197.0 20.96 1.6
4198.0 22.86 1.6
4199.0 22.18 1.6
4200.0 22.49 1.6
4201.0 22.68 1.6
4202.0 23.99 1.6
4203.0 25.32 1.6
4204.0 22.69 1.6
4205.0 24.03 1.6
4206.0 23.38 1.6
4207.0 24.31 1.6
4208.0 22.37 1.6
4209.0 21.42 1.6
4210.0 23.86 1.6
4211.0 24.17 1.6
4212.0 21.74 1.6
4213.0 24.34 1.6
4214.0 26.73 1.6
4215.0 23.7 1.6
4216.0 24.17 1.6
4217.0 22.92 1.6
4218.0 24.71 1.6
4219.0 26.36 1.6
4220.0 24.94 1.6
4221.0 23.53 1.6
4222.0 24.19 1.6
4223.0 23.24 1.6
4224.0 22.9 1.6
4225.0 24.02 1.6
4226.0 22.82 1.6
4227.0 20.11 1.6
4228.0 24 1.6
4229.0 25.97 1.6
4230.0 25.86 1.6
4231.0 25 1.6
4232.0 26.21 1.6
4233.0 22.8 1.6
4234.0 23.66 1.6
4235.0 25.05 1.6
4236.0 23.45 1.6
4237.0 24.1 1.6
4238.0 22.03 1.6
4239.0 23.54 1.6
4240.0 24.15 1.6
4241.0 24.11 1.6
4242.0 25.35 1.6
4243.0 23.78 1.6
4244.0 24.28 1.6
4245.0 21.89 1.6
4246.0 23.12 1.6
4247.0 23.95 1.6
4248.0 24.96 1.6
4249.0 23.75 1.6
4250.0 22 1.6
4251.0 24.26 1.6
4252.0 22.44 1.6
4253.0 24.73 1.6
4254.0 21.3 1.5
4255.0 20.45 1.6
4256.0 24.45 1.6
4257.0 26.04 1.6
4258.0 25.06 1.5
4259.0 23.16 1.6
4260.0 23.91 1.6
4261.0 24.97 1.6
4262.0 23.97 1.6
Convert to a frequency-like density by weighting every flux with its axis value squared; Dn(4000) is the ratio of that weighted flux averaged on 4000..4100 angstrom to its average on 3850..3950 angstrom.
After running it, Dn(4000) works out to 1.3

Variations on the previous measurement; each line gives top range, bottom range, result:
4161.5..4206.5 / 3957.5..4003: 1.33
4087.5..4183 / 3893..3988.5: 1.29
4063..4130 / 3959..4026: 1.11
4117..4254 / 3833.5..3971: 1.39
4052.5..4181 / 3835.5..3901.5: 1.30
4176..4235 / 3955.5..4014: 1.30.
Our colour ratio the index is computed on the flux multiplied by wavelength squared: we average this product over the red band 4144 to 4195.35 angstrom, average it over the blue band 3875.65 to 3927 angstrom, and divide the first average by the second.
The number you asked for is 1.38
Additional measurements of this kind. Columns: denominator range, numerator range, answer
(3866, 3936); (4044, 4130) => 1.27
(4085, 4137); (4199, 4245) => 1.18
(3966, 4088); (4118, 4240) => 1.11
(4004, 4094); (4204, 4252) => 1.10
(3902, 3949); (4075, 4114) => 1.19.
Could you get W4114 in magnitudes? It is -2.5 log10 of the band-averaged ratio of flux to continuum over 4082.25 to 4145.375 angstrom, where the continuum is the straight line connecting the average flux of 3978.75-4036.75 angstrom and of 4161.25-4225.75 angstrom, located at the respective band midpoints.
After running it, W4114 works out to 0.076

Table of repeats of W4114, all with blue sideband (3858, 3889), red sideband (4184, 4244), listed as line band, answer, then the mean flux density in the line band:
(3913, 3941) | 0.13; 18.9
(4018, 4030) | -0.10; 24.3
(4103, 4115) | 0.14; 20.1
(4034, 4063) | -0.07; 23.9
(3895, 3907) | 0.17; 18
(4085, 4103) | 0.09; 20.8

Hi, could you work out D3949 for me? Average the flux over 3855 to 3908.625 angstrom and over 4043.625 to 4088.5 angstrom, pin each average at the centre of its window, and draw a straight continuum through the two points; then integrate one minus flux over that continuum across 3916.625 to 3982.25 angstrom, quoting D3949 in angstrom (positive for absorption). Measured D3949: 8.4 angstrom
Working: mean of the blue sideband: 19.8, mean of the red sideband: 23.4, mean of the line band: 18.4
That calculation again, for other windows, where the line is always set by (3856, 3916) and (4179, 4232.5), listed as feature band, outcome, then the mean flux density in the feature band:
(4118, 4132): 0.3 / 22.2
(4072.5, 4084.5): -1.0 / 23.9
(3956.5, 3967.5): 2.2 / 16.7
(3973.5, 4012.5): -0.8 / 21.6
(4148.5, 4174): -0.2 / 23.2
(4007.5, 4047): -4.5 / 24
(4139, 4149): 0.0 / 22.8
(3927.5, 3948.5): 2.9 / 17.7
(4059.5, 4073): -1.0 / 23.6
